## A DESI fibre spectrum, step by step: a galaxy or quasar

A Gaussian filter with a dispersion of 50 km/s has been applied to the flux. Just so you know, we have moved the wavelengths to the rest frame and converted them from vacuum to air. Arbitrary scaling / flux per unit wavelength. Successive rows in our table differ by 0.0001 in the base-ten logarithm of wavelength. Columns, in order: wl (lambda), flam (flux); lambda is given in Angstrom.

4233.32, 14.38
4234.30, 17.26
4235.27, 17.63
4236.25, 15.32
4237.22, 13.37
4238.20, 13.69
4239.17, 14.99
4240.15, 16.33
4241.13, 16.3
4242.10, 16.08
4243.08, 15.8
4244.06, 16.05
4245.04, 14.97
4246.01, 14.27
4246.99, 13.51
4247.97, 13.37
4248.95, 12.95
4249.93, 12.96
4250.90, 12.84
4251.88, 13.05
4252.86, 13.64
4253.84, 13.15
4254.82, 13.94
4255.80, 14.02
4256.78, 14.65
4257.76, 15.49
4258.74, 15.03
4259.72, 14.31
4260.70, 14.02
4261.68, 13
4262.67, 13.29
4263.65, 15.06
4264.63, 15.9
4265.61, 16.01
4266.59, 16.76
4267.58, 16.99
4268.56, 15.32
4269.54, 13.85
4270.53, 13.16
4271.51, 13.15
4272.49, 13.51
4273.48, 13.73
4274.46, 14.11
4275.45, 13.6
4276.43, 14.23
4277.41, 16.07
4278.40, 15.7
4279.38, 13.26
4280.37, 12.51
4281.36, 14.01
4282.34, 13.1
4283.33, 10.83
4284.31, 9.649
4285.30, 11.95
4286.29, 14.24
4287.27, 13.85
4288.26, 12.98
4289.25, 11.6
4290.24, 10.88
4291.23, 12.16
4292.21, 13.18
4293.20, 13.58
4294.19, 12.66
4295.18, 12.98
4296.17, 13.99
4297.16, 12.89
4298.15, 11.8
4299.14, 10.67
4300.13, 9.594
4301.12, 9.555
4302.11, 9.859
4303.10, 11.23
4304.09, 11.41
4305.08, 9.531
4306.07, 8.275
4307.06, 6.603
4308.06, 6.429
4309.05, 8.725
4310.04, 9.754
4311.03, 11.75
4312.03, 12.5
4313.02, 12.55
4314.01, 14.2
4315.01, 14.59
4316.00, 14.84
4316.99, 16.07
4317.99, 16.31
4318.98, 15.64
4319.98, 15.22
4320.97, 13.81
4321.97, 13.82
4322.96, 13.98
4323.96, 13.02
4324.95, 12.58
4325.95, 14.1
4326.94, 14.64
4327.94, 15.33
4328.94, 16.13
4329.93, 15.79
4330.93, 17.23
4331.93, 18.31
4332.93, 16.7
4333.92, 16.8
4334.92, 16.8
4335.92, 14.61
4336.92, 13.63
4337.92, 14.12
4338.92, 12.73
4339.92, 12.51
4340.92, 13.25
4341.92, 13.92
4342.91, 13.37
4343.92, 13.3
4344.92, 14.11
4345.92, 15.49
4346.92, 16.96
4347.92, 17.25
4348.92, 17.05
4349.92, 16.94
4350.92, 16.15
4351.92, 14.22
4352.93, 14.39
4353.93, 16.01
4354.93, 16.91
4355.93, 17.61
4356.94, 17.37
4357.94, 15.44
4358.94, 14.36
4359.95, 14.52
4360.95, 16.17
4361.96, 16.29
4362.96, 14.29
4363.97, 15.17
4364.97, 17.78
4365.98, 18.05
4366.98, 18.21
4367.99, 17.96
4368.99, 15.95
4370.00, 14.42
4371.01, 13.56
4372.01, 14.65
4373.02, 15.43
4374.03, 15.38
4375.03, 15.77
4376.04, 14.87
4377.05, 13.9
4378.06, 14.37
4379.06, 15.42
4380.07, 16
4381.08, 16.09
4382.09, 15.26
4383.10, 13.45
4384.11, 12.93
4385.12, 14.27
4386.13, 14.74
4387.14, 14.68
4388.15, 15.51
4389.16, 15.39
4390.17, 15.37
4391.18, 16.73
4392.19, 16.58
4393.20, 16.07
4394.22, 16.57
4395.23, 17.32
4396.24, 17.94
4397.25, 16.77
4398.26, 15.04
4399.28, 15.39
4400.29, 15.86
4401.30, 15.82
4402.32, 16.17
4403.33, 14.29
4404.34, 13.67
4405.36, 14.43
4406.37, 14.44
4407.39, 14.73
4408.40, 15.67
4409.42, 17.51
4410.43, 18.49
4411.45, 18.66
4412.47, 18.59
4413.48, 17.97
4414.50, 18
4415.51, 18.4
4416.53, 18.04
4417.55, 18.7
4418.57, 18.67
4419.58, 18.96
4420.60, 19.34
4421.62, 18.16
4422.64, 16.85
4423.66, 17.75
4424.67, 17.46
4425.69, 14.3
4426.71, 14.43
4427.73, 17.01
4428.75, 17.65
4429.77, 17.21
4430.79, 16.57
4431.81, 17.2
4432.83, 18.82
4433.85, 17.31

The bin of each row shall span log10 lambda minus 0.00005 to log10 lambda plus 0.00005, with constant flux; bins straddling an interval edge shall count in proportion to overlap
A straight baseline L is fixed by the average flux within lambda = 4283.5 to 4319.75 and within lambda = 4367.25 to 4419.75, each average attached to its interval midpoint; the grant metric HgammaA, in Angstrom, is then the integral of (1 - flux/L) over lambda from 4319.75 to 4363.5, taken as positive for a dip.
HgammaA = -4.8 Angstrom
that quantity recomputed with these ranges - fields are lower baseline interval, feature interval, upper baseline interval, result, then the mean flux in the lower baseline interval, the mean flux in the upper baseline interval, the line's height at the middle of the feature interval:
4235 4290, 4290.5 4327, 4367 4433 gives 6.4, 14.1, 16.2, 14.8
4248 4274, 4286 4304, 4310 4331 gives 2.8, 14.2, 14.3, 14.3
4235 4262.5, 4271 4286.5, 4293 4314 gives -1.1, 14.4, 10.8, 12.4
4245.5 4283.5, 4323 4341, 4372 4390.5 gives -0.4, 14.1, 14.9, 14.6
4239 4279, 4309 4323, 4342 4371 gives 1.4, 14.5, 15.9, 15.3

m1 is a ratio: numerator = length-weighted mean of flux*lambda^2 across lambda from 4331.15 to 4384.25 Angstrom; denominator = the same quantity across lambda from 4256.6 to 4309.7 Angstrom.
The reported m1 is 1.3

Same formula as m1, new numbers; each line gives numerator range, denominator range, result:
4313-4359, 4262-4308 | 1.22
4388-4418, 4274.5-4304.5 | 1.39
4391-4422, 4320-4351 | 1.16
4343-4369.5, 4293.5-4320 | 1.39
